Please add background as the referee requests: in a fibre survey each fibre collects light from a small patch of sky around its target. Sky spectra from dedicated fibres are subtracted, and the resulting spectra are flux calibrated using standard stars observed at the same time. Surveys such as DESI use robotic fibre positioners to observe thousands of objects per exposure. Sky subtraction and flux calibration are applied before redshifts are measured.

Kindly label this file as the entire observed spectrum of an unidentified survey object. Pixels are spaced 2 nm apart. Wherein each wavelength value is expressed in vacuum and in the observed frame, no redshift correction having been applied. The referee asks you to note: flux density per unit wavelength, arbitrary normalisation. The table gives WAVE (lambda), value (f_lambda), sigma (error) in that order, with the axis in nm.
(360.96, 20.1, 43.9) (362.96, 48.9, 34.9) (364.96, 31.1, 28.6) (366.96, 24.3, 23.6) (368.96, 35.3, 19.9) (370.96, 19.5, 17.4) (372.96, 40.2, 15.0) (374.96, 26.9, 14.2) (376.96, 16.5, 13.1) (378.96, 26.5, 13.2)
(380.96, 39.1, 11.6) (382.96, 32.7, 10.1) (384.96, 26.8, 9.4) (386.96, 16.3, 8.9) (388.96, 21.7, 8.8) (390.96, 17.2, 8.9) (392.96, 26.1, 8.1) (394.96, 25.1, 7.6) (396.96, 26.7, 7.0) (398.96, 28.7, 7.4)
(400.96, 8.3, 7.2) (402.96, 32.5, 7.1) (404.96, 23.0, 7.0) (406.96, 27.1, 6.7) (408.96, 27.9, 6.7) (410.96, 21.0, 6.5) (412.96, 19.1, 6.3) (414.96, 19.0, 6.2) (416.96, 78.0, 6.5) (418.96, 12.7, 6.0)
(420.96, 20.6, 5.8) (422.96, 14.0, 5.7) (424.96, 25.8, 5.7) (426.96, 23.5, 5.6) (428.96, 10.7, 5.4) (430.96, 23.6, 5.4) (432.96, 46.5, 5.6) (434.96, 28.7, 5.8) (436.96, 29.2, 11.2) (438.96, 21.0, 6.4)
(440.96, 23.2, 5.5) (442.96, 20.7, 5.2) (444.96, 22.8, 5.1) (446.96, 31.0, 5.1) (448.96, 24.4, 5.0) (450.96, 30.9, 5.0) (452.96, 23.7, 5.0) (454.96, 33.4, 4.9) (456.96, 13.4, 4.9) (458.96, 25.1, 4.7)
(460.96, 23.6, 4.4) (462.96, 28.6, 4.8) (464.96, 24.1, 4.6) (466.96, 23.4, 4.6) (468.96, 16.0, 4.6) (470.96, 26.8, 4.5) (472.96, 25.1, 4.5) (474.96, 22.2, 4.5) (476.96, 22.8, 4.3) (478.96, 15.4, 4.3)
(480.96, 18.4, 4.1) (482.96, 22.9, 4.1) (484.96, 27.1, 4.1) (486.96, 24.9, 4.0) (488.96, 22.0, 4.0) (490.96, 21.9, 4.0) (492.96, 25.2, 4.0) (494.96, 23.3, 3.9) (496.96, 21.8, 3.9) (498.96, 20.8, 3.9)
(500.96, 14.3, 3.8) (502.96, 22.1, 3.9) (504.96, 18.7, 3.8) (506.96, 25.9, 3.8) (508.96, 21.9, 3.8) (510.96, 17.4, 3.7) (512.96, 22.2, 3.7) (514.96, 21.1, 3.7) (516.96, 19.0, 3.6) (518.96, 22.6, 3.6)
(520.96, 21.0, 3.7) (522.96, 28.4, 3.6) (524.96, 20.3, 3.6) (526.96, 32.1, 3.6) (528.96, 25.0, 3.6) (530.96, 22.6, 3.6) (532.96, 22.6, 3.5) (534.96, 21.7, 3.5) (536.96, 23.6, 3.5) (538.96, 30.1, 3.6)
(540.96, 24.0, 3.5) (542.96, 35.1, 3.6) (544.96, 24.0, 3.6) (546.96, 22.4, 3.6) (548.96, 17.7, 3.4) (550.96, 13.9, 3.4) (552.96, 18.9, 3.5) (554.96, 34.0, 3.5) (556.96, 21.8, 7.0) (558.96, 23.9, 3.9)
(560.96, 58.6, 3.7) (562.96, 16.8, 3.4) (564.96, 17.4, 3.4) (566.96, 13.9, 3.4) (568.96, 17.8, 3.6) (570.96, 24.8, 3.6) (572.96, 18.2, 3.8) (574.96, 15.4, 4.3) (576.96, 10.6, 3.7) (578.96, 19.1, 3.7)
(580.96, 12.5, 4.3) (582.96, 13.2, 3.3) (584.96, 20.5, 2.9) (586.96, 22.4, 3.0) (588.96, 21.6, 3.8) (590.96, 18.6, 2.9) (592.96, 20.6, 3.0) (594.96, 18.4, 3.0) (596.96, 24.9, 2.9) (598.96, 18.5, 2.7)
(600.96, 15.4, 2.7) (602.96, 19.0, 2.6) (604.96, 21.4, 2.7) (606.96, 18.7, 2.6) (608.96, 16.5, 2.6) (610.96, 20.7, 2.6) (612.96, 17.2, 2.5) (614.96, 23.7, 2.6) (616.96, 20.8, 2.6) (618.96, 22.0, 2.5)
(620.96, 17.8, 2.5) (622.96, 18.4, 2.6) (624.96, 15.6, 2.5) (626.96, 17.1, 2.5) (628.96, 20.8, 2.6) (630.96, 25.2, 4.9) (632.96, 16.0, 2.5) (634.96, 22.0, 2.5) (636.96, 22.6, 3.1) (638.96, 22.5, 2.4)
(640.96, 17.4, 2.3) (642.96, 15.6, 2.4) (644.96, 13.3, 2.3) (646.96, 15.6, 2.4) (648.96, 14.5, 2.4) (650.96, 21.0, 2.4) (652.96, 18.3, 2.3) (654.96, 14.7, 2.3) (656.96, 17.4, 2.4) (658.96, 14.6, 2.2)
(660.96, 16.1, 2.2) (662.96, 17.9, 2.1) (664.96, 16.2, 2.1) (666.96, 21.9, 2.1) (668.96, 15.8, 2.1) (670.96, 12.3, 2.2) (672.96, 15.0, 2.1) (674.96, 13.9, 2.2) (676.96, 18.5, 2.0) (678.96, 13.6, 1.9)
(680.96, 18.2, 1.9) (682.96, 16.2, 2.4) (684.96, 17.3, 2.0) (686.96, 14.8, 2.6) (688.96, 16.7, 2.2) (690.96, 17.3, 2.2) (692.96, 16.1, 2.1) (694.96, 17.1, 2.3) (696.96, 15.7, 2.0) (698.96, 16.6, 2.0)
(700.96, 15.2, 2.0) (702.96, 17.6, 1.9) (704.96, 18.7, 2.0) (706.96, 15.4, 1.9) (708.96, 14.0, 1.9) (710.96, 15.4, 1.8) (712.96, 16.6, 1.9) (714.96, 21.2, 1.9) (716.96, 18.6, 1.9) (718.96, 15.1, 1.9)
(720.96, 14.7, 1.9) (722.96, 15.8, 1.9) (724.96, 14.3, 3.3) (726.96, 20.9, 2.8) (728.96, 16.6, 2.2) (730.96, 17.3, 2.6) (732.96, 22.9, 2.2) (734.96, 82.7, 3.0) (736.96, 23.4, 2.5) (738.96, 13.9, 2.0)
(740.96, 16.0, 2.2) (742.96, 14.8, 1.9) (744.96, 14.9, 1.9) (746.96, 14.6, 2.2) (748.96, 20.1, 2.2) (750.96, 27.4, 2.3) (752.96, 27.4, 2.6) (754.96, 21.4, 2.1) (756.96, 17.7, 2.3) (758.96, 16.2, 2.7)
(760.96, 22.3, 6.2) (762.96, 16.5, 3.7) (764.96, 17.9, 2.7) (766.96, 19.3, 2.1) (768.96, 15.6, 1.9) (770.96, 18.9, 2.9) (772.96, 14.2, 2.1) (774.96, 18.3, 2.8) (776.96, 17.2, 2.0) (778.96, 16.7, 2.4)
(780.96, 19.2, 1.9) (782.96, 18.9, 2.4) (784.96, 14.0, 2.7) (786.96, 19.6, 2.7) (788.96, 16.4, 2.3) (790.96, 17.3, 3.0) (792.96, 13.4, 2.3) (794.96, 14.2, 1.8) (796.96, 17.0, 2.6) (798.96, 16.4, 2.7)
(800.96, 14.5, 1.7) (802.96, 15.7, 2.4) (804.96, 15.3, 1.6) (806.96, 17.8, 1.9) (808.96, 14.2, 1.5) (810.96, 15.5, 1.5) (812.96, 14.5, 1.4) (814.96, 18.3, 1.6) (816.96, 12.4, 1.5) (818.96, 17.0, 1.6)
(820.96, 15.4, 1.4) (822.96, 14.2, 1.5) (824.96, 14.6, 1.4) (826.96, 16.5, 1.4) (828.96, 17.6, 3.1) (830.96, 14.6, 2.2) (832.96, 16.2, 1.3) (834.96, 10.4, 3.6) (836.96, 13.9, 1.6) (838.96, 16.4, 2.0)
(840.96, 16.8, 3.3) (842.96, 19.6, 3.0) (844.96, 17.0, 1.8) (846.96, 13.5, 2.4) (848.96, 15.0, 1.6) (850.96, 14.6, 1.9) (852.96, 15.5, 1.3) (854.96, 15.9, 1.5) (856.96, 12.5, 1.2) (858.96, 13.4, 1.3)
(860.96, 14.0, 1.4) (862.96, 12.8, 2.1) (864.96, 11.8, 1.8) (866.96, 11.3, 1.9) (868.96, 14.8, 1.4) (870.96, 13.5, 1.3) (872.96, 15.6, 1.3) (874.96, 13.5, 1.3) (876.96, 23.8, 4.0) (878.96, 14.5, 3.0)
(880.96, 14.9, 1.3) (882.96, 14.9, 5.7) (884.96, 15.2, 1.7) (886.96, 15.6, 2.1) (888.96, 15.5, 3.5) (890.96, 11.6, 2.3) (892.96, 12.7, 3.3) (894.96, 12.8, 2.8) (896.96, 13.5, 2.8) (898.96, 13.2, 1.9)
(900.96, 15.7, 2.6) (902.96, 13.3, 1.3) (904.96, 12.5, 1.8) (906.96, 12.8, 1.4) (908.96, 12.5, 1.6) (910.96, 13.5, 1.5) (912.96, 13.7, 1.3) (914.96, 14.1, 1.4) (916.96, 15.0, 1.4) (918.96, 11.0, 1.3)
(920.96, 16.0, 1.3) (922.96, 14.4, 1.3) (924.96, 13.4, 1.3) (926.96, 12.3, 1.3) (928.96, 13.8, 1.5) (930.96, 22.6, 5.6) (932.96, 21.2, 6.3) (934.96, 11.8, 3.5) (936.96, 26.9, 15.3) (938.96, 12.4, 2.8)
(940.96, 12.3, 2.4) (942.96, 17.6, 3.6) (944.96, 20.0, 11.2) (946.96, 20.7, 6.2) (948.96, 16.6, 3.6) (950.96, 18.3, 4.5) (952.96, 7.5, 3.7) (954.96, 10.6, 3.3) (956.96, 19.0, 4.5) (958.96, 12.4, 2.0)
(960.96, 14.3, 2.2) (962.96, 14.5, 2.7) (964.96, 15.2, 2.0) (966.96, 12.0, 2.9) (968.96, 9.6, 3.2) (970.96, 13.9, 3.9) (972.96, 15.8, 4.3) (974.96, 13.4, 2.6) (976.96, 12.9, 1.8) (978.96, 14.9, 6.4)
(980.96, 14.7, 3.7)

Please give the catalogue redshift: 0.118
